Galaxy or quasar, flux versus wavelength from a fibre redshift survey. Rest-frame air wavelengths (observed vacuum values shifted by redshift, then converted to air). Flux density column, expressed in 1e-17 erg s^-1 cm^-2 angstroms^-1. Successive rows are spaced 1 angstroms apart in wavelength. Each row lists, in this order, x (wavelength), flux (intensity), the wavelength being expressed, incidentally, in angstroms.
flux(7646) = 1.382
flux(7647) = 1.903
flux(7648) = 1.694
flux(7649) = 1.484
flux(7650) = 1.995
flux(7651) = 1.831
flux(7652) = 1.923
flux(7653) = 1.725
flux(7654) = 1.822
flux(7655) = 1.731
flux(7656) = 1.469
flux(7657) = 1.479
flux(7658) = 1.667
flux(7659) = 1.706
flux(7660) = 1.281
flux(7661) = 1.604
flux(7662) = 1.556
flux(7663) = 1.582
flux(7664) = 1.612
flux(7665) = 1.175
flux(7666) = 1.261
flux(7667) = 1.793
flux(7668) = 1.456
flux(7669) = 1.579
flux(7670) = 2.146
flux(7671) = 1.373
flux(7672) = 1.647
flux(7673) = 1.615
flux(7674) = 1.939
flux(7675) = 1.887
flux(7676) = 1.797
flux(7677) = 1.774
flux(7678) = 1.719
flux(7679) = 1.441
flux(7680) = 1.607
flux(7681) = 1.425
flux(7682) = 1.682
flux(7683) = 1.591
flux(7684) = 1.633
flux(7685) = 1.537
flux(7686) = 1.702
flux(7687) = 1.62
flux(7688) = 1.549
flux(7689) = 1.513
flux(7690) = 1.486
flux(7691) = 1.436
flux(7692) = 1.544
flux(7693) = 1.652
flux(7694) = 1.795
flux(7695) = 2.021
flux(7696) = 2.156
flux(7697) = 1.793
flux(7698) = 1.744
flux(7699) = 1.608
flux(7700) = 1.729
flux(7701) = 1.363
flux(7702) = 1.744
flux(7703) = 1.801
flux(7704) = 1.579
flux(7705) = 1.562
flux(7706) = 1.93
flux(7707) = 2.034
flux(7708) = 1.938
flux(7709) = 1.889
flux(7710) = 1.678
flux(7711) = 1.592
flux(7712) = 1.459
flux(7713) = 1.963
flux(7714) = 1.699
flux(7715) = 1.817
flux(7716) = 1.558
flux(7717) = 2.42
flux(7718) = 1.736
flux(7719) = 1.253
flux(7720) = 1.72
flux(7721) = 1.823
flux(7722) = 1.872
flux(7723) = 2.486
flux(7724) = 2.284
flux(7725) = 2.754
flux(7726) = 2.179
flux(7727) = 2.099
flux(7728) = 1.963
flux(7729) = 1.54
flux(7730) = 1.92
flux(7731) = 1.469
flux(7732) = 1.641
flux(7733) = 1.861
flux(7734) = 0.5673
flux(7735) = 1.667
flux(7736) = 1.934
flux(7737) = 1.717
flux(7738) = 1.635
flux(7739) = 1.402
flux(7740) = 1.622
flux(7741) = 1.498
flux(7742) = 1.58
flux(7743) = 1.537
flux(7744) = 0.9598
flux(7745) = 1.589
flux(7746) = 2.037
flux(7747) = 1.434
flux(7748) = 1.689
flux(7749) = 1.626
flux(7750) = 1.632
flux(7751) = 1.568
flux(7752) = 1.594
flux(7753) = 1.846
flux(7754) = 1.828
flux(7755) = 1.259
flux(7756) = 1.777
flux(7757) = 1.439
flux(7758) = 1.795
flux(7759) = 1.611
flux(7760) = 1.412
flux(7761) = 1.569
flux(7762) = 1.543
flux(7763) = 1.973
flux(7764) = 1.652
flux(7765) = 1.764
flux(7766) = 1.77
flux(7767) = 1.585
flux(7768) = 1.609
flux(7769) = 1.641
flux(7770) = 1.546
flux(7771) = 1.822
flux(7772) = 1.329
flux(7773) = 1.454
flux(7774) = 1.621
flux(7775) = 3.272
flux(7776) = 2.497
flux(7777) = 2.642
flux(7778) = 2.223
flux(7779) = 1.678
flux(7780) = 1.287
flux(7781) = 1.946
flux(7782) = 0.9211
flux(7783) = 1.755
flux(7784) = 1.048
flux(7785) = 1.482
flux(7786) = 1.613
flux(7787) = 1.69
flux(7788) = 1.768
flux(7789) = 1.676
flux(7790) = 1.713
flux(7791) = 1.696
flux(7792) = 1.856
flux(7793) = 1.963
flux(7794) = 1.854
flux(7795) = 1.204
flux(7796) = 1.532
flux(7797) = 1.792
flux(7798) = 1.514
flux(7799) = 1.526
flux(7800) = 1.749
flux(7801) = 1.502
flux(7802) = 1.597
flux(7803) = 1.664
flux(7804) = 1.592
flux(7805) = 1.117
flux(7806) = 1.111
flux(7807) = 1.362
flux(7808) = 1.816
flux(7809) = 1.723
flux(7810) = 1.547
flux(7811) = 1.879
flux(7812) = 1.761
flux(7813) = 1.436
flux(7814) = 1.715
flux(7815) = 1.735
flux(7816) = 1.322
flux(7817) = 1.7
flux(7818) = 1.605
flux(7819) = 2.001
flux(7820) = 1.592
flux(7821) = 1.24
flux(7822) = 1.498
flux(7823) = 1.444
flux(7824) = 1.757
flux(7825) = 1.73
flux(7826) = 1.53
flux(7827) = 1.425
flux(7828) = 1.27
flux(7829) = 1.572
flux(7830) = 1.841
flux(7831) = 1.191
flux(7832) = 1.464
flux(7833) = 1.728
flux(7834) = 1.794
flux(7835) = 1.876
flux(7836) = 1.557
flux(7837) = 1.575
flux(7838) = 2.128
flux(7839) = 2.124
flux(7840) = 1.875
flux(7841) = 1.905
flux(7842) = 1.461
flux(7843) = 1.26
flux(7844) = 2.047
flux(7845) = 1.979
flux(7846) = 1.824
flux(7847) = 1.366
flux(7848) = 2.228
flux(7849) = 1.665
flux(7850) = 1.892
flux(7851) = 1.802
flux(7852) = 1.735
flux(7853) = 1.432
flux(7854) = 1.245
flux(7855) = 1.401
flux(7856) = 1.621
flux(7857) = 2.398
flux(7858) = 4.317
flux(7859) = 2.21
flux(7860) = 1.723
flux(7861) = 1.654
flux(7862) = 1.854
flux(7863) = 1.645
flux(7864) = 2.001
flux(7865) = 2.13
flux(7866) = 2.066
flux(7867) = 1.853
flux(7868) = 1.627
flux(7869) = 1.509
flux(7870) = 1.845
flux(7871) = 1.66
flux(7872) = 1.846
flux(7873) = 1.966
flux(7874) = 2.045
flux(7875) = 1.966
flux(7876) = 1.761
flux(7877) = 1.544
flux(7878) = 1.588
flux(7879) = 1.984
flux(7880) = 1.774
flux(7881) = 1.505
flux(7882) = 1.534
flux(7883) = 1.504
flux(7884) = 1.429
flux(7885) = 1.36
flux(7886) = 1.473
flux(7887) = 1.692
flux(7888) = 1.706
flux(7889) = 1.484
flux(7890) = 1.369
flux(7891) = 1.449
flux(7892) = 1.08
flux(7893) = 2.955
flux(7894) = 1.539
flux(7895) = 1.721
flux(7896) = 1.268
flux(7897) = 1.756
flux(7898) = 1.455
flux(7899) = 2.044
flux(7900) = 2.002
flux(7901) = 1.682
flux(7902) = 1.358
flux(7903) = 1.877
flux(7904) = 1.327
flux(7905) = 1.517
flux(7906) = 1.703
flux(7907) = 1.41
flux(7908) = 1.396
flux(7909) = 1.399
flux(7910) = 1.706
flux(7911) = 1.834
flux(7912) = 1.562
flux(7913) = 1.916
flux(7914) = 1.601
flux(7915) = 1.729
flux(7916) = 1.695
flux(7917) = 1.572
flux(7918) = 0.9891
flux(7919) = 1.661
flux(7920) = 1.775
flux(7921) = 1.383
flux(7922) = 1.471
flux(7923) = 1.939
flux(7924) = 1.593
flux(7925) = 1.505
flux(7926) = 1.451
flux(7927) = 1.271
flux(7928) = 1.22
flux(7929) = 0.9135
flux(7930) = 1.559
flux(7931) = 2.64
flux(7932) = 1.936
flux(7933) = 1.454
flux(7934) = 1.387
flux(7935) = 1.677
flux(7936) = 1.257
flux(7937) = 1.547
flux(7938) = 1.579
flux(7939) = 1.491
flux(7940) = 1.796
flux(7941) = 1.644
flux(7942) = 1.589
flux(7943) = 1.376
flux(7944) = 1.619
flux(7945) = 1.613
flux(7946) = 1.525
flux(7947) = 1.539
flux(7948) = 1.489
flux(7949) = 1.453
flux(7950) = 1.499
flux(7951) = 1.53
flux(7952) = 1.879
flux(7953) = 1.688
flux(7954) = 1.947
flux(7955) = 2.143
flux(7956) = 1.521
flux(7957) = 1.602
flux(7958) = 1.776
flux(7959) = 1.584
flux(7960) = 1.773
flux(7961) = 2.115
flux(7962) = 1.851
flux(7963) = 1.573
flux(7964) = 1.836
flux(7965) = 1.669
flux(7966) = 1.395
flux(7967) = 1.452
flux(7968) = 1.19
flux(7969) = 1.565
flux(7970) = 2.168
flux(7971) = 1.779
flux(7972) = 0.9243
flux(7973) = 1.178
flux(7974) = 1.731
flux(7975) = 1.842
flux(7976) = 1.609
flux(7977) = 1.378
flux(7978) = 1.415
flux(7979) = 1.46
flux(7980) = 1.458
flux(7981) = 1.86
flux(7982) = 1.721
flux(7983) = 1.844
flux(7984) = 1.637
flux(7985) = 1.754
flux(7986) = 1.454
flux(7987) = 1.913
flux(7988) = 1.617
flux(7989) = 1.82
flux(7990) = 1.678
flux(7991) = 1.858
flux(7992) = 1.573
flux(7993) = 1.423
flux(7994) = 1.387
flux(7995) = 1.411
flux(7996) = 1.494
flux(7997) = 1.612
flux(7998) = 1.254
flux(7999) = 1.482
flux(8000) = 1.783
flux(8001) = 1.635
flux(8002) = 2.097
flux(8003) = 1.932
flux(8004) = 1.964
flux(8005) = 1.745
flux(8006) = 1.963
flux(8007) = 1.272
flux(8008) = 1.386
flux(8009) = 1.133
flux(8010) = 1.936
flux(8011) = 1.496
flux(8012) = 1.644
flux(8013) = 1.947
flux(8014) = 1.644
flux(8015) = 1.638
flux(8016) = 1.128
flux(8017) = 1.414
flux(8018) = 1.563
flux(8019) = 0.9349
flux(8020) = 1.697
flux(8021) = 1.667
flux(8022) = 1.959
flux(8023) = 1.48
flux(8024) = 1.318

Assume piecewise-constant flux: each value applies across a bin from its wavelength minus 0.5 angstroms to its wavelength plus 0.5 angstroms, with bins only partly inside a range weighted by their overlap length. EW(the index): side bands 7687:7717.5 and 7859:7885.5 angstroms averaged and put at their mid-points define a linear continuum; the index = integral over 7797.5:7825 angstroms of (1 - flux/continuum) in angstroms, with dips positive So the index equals 2.7 angstroms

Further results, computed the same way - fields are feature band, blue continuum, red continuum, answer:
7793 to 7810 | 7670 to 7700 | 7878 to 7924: 0.9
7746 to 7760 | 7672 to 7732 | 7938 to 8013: 0.9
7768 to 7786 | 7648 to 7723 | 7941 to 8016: -1.1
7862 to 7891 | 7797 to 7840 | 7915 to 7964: -1.8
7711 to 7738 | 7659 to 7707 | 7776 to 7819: -2.8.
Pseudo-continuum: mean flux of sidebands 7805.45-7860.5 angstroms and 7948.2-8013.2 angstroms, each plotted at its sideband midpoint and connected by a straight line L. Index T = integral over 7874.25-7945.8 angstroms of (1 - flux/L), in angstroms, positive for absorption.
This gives 3.2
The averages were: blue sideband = 1.72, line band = 1.6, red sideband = 1.64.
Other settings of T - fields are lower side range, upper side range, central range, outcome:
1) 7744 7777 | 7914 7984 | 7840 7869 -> -3.62 angstroms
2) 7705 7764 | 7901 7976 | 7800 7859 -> -1.13 angstroms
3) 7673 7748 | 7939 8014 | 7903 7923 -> 0.91 angstroms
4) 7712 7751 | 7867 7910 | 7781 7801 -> 1.16 angstroms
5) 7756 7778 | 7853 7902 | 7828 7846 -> 0.62 angstroms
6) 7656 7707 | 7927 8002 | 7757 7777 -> -1.77 angstroms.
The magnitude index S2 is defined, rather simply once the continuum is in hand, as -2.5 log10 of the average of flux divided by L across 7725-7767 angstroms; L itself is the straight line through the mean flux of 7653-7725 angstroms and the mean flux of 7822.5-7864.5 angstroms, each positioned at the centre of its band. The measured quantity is 0.05 mag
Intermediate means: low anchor 1.7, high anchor 1.77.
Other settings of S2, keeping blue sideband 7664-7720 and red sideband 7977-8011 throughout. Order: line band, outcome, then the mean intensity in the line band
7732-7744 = 0.10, 1.53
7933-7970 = 0.01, 1.62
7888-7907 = 0.00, 1.64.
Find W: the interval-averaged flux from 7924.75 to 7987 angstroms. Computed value 1.6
